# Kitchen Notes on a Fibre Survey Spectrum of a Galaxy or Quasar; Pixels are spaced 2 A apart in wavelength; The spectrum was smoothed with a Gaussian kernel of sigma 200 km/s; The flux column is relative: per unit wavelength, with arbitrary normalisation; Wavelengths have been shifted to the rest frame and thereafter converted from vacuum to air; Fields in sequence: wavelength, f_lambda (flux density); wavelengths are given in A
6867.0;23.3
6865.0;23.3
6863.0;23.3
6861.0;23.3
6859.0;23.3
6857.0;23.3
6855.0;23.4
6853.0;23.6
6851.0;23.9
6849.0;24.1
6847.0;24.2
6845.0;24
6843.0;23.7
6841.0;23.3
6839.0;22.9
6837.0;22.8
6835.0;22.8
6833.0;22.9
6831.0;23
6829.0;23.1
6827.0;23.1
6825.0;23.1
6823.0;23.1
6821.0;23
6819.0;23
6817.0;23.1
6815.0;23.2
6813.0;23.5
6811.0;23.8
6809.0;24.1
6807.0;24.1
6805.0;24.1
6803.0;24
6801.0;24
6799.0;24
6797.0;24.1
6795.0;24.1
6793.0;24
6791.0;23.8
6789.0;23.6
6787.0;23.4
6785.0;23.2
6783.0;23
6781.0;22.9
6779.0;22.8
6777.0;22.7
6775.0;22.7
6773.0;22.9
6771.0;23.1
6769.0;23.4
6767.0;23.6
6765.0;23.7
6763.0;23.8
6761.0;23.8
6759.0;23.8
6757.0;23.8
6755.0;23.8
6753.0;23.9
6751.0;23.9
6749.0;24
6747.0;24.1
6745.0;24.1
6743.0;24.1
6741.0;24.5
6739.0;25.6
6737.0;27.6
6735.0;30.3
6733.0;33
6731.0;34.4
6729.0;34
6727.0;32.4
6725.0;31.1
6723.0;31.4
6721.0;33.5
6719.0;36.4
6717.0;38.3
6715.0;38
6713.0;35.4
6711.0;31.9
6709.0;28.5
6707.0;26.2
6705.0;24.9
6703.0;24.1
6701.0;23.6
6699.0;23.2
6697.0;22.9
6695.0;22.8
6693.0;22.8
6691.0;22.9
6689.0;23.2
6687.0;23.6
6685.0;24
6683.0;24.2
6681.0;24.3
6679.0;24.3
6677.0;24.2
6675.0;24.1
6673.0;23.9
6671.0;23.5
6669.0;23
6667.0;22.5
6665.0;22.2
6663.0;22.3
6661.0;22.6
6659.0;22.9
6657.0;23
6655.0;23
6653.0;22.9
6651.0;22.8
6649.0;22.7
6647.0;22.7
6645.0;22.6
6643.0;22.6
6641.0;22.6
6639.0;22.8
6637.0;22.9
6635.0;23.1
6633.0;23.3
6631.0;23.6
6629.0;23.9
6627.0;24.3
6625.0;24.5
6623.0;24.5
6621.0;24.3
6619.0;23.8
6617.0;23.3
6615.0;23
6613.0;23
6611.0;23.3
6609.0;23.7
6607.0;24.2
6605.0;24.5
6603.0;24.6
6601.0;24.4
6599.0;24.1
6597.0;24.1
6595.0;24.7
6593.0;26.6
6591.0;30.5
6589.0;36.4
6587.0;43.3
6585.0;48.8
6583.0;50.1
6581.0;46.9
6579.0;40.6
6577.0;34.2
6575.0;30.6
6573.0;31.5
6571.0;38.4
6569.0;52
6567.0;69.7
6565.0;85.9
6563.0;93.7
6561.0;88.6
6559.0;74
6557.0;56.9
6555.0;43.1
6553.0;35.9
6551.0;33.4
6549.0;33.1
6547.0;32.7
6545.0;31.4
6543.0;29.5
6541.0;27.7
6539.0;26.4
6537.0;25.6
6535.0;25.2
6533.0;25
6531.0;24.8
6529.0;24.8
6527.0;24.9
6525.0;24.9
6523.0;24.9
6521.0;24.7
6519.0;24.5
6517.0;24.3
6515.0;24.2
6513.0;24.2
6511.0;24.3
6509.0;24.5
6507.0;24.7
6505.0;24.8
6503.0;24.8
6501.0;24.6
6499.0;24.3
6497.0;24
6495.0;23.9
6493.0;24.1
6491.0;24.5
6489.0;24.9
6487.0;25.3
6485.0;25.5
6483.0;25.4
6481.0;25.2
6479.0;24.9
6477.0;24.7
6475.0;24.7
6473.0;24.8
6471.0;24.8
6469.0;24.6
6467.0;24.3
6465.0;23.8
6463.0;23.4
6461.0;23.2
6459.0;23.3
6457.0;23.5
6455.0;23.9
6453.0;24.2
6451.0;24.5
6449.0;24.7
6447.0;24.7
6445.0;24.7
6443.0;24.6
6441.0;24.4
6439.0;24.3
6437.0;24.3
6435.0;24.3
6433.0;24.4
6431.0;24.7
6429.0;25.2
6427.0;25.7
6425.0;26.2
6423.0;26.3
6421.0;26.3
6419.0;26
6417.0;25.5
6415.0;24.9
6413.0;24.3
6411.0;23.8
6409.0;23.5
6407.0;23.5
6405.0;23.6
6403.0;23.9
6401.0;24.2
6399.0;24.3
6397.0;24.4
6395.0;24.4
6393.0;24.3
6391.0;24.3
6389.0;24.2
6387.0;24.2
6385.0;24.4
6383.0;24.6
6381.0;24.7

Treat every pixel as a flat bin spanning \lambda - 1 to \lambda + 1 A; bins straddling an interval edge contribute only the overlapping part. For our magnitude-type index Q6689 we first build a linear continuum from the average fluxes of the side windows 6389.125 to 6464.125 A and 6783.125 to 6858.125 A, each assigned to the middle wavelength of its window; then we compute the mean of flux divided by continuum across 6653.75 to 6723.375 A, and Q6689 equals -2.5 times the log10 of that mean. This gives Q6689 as -0.09 mag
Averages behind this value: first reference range 24.5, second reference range 23.5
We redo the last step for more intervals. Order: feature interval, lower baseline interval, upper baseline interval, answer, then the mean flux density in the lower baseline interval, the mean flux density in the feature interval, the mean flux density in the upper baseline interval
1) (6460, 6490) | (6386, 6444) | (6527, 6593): 0.28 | 24.6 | 24.6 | 42.3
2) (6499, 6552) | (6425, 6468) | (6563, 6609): 0.24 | 24.3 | 26.3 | 38.9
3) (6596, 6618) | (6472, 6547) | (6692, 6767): 0.11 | 25.3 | 23.8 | 27.6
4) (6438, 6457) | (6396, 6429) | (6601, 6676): 0.01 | 24.8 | 24.4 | 23.3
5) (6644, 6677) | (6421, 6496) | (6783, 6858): 0.05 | 24.6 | 23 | 23.5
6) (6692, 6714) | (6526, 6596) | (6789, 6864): 0.22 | 41.3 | 26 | 23.5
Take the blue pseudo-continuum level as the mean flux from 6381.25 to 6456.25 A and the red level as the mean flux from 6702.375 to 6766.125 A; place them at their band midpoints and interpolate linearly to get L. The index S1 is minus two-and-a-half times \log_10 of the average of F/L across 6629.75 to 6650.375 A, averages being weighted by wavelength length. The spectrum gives 0.19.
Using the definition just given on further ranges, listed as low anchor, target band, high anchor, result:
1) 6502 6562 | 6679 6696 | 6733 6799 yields 0.14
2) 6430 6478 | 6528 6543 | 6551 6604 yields 0.42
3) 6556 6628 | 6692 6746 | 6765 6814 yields -0.01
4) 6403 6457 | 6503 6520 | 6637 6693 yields -0.01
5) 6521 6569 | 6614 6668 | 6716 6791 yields 0.44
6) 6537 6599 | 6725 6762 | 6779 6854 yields 0.10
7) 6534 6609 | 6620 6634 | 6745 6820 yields 0.43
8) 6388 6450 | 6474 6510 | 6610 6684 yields -0.02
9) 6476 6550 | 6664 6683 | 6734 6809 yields 0.05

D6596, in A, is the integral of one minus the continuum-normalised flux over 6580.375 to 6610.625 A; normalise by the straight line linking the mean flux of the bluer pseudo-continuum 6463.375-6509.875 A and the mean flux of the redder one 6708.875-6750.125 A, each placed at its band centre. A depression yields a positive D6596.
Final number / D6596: -4.6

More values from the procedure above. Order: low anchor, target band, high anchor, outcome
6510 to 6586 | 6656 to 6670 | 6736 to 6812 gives 3.9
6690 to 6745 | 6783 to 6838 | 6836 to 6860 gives 3.5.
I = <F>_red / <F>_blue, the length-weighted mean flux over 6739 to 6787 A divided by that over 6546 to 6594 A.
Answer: 0.5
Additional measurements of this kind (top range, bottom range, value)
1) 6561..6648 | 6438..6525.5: 1.35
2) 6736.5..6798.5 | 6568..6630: 0.78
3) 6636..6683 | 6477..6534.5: 0.94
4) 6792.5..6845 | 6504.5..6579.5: 0.63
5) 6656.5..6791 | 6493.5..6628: 0.78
